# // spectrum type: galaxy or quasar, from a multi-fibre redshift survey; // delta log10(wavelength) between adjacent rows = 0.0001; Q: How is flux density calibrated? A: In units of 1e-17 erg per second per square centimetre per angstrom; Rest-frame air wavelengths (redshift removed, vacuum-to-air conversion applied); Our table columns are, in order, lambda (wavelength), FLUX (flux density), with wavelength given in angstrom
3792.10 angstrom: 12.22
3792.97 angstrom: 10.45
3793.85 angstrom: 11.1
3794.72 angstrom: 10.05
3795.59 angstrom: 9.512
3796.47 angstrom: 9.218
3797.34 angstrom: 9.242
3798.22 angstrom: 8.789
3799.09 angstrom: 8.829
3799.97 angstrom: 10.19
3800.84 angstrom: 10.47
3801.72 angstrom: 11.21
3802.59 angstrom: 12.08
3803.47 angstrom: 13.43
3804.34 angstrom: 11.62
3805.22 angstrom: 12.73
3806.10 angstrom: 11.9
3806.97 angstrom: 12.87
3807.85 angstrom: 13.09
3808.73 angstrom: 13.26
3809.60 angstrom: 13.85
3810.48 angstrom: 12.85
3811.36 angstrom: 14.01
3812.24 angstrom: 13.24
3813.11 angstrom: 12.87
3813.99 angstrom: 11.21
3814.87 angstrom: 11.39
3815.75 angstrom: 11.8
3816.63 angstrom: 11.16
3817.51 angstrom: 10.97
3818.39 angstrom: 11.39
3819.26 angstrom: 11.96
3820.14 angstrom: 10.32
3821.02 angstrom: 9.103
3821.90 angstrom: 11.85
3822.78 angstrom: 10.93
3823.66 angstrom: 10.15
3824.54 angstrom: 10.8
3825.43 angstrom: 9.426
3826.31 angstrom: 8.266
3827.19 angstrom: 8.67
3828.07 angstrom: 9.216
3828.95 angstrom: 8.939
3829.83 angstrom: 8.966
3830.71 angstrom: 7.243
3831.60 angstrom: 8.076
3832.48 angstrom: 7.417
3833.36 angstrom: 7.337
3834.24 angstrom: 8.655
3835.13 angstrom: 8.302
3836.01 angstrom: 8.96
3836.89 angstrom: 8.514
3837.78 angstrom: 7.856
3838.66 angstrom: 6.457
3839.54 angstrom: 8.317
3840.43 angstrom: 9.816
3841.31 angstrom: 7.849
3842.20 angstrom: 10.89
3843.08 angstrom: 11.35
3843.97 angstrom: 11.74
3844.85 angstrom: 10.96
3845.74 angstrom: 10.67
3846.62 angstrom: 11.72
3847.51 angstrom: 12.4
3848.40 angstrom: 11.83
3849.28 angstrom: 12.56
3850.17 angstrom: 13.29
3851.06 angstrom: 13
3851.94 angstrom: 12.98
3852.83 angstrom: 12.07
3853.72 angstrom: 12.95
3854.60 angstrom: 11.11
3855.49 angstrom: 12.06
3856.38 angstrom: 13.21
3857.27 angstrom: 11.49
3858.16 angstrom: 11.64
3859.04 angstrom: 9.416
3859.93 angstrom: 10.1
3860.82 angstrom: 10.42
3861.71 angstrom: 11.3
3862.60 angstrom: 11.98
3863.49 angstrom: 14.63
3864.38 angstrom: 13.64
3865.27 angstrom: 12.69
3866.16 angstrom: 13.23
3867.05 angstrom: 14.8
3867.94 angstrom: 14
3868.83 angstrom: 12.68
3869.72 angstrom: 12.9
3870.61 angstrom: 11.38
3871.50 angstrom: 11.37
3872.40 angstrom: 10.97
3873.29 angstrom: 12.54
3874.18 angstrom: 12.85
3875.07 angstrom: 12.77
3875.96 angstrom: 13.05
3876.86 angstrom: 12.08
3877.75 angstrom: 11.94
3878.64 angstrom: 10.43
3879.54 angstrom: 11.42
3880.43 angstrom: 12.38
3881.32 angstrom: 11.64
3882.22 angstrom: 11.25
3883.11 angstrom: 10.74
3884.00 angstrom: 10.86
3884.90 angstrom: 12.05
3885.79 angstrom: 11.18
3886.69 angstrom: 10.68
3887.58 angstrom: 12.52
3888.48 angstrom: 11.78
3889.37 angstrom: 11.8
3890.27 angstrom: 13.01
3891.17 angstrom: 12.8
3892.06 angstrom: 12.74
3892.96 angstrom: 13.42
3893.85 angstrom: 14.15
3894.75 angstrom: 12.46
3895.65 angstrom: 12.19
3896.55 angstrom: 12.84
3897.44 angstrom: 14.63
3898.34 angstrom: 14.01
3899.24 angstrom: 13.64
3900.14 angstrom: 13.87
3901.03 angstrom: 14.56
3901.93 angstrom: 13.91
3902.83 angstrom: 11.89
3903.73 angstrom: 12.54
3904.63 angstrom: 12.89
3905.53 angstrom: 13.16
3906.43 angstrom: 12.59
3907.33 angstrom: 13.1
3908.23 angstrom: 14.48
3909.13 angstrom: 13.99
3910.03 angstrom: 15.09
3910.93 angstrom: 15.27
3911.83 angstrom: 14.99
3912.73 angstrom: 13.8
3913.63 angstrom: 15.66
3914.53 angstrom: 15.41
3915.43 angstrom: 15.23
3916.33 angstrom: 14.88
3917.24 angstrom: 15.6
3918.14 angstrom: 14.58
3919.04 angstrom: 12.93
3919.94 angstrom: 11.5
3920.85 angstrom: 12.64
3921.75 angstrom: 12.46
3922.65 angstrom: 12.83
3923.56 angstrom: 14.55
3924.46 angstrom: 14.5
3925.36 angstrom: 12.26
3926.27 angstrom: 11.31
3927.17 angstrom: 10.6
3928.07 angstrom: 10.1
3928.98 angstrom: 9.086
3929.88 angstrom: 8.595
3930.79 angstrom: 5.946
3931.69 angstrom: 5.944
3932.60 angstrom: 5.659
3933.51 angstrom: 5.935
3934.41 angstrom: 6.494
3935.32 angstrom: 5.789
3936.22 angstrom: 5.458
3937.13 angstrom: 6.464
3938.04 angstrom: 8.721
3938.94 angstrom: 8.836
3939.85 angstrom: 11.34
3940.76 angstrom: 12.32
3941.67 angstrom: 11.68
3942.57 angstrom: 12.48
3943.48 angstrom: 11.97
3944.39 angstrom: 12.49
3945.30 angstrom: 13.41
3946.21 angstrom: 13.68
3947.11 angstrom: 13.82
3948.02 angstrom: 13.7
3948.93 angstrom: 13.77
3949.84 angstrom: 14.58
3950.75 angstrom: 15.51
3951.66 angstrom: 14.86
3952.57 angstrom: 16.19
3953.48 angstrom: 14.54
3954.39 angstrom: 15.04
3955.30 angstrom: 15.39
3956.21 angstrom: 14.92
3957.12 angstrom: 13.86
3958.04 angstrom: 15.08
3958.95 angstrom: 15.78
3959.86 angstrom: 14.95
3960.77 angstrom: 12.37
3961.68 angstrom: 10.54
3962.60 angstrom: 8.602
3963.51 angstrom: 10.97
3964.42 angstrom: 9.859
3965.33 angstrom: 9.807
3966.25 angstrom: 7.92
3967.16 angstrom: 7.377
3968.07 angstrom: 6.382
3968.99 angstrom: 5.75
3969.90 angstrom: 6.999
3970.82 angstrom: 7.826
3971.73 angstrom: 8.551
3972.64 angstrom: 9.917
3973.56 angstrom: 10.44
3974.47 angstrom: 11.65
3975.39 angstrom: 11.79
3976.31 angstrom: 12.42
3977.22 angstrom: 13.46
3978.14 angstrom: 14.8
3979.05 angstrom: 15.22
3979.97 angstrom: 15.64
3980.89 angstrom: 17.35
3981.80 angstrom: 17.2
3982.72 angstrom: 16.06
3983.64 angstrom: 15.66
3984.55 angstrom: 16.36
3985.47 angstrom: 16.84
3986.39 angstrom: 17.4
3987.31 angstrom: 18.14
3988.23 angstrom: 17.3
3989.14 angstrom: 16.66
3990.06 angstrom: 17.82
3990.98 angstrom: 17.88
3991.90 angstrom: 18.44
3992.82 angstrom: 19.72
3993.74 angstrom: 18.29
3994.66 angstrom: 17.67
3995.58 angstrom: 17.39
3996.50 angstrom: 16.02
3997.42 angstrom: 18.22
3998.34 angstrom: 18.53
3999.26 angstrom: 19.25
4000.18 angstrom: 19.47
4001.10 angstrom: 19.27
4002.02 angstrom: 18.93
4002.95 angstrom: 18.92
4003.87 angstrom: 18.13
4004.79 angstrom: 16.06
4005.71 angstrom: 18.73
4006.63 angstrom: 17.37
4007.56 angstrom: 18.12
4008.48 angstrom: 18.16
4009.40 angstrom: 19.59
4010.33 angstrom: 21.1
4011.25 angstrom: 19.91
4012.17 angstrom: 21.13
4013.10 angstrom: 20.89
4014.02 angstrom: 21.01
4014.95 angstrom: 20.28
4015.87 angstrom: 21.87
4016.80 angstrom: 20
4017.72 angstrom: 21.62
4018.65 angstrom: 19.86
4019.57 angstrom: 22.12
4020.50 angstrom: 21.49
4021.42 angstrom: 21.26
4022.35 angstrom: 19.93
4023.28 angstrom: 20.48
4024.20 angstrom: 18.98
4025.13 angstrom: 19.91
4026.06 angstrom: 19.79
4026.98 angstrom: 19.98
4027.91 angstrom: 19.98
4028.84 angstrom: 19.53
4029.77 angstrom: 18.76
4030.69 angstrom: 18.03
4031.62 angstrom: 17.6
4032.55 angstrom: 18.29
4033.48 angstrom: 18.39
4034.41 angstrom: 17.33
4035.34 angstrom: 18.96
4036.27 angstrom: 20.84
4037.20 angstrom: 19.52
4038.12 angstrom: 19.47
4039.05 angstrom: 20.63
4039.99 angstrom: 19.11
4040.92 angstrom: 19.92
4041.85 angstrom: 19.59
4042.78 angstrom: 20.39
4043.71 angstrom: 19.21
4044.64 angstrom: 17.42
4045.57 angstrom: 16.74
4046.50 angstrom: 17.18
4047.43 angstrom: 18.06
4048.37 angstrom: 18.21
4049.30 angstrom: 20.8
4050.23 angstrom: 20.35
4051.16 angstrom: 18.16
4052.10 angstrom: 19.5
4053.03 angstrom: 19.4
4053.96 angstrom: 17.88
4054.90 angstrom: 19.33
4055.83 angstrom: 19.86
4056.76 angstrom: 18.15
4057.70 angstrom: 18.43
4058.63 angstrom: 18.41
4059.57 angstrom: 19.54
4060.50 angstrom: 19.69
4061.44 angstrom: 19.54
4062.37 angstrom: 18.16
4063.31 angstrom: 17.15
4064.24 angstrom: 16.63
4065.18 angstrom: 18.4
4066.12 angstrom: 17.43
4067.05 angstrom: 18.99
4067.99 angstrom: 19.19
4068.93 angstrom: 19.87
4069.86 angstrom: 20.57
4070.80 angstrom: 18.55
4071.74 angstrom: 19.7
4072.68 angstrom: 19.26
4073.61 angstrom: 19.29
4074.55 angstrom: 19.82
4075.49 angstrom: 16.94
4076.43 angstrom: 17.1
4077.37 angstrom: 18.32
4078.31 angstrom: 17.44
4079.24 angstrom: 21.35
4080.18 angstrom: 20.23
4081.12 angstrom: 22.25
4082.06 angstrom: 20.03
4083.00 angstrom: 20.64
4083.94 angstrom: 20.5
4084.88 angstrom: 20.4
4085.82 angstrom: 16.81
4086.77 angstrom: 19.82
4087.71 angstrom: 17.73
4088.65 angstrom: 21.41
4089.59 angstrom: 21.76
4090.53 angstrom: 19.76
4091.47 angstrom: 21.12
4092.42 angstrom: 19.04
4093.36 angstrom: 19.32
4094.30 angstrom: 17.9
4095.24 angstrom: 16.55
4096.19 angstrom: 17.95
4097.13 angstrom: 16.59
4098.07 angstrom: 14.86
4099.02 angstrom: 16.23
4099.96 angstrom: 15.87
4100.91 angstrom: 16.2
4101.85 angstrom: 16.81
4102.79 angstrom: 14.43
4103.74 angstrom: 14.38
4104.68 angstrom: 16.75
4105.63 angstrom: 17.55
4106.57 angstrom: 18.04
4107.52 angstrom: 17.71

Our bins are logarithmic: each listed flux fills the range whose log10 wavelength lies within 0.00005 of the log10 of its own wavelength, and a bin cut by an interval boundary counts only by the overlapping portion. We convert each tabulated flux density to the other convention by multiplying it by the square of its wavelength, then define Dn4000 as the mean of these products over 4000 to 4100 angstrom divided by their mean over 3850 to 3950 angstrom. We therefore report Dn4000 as 1.70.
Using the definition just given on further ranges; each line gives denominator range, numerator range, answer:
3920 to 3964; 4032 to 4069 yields 1.71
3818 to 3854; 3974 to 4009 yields 1.83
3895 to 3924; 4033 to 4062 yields 1.48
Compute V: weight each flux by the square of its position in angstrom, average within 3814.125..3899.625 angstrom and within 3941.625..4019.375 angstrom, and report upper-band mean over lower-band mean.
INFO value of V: 1.45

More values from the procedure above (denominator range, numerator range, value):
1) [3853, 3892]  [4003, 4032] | 1.76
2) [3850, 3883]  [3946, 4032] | 1.42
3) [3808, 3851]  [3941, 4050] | 1.73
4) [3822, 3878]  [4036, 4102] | 1.92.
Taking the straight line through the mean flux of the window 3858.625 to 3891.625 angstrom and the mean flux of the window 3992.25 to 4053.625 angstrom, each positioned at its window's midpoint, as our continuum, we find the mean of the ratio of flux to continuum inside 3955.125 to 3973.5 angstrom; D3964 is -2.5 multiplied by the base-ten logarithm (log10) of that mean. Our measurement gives 0.47 mag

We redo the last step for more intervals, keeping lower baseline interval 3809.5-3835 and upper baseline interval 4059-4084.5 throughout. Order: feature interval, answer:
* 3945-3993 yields 0.15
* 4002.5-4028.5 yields -0.16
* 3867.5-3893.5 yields 0.03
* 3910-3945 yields 0.23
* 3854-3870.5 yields -0.05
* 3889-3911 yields -0.02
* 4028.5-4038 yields -0.06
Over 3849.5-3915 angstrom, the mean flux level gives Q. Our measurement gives 12.7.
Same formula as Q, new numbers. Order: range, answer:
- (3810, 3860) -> 10.6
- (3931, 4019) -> 14.4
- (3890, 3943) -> 12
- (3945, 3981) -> 12.3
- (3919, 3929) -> 12.2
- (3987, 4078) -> 19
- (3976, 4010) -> 17.4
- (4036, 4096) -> 19.1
